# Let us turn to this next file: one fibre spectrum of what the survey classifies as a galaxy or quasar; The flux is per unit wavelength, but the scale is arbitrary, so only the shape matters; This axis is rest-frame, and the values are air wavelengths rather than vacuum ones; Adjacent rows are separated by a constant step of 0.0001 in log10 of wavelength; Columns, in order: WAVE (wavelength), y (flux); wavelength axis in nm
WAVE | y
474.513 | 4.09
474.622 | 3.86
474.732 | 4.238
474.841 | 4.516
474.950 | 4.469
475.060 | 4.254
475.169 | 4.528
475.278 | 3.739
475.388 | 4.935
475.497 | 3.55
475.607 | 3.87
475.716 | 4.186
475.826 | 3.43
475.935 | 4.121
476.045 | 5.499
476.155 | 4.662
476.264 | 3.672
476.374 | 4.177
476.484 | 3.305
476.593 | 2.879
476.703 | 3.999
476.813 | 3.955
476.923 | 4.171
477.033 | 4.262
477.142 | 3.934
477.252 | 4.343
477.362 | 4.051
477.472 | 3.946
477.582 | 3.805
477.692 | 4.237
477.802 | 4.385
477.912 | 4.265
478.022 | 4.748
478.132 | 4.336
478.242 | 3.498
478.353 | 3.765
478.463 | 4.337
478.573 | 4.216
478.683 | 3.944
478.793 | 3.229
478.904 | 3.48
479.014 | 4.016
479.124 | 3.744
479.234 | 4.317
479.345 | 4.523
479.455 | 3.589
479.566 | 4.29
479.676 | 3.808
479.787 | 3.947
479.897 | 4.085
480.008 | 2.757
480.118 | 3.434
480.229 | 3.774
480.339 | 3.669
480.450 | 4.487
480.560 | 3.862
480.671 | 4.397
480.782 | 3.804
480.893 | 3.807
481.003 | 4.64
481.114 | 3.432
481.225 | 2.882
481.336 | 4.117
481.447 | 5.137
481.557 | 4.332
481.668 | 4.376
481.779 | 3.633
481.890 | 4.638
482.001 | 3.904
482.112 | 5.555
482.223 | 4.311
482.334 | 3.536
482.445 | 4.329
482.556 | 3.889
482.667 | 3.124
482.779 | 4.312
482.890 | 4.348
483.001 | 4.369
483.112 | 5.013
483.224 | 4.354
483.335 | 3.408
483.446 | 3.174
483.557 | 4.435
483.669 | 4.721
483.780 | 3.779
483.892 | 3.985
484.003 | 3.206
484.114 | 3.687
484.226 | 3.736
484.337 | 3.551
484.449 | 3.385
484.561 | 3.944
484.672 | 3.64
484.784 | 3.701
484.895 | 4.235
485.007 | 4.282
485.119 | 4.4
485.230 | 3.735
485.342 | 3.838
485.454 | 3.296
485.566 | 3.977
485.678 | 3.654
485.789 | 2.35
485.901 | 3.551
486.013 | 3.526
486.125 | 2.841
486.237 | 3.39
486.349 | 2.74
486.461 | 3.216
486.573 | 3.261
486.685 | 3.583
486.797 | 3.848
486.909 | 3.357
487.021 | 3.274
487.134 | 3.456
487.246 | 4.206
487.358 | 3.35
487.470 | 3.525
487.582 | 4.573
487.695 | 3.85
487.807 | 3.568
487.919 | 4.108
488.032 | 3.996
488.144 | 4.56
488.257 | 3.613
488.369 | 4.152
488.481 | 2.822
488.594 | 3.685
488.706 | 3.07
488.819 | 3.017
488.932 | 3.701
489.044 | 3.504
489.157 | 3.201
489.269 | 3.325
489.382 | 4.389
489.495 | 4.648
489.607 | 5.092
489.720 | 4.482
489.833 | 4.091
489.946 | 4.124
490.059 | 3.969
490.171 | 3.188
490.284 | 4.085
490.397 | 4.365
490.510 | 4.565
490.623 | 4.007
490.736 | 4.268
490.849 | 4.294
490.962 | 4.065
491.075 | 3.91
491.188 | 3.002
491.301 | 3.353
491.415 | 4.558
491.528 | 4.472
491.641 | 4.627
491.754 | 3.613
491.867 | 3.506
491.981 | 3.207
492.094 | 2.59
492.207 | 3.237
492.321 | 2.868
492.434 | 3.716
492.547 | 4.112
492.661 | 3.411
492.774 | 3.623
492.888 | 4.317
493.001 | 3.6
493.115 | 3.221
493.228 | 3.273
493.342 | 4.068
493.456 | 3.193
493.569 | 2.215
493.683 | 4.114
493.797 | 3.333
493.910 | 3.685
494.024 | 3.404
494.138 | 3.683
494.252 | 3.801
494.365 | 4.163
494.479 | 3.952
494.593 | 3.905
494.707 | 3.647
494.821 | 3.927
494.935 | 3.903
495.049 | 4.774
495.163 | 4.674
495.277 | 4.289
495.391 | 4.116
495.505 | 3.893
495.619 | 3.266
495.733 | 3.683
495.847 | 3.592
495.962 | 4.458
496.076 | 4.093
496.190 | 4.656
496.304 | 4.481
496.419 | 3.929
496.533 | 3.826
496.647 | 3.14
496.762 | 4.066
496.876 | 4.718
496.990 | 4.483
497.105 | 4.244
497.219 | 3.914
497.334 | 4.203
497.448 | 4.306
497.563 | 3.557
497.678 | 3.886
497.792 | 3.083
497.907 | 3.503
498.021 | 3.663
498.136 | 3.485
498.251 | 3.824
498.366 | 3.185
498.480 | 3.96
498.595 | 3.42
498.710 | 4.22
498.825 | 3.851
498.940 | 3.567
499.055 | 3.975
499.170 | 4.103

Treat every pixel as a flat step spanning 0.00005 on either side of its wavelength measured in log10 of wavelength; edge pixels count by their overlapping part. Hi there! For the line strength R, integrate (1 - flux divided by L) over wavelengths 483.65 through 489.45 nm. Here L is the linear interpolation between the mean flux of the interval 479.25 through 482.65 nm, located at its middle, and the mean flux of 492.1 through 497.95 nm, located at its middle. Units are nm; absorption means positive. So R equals 0.45 nm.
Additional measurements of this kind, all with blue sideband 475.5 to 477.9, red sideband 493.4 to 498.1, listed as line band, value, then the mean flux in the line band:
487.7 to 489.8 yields 0.06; 3.83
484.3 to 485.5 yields 0.04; 3.83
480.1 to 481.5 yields 0.01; 3.97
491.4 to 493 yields 0.10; 3.68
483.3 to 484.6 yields 0.07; 3.75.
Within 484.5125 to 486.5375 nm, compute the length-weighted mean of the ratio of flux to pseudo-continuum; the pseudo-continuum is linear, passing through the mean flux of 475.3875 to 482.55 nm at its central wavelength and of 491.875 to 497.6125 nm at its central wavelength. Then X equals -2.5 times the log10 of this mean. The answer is 0.11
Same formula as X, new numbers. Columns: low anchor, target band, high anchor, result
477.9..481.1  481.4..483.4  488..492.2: -0.086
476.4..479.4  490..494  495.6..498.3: 0.069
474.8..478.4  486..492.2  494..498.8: 0.066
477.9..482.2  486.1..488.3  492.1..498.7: 0.083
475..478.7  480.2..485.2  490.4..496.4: -0.009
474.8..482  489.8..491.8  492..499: -0.050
